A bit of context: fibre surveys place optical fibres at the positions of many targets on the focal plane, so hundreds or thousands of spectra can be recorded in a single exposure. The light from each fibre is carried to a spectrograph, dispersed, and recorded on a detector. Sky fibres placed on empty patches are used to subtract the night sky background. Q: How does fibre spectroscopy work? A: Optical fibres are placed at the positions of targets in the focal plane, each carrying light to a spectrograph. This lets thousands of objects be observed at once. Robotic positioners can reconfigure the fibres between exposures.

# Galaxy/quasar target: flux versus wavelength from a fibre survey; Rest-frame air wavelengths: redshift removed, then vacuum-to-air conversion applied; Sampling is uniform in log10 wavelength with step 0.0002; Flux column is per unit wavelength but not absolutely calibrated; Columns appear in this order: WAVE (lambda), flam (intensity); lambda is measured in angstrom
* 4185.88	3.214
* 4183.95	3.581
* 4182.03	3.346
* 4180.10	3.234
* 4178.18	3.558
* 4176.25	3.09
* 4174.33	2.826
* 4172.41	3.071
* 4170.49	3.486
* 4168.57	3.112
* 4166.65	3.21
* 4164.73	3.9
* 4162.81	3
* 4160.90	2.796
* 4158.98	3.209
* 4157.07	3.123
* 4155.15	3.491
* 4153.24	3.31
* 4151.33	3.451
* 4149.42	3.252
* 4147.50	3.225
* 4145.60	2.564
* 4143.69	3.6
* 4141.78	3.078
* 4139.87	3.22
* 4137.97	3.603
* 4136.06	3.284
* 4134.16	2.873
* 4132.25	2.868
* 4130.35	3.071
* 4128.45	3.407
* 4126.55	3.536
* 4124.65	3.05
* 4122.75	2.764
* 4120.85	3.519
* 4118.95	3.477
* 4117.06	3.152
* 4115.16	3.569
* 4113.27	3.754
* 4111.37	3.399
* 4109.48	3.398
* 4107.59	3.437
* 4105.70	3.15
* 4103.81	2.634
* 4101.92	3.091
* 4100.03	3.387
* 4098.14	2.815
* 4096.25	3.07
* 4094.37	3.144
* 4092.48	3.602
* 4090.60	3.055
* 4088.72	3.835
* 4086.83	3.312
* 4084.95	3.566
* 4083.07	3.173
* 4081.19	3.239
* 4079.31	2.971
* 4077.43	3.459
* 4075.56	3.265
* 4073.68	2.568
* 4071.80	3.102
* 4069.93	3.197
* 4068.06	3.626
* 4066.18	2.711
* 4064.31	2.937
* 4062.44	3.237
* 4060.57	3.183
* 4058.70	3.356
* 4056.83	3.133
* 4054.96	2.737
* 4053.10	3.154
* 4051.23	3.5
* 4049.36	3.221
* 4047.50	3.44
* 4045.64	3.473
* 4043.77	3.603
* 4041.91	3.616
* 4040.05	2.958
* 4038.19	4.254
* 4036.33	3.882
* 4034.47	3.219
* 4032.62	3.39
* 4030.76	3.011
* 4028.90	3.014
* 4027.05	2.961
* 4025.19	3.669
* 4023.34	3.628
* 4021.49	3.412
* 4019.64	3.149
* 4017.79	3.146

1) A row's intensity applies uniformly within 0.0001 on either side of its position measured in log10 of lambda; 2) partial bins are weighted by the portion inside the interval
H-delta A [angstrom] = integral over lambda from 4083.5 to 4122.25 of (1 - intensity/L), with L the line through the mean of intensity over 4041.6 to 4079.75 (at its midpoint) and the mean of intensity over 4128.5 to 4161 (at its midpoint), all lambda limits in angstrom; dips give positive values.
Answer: -1.3 angstrom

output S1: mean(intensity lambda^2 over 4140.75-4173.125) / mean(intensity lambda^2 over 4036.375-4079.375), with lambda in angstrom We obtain 1.04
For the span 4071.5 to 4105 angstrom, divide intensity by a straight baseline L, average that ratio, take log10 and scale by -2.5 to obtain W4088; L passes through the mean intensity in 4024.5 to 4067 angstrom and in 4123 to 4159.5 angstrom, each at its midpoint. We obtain 0.02 mag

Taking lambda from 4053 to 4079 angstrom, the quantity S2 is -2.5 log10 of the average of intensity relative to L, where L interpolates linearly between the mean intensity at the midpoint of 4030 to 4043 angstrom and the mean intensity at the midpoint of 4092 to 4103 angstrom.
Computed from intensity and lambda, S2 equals 0.07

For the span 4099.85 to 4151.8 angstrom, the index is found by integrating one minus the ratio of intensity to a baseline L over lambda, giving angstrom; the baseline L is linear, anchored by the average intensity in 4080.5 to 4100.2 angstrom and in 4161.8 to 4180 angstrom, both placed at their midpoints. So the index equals 0.5 angstrom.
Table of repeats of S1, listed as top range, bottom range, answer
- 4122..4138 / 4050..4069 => 1.03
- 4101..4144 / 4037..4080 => 1.03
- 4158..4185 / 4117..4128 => 1.02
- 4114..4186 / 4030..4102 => 1.03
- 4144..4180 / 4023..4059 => 1.02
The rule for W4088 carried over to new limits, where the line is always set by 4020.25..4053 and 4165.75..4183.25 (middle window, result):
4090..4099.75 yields 0.06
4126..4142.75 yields 0.02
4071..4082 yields 0.09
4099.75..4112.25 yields 0.04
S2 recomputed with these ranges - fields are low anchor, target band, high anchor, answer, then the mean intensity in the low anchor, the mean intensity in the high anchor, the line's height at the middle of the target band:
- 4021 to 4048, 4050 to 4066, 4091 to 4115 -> 0.079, 3.44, 3.25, 3.37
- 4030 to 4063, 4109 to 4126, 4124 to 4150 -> -0.040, 3.36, 3.19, 3.22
